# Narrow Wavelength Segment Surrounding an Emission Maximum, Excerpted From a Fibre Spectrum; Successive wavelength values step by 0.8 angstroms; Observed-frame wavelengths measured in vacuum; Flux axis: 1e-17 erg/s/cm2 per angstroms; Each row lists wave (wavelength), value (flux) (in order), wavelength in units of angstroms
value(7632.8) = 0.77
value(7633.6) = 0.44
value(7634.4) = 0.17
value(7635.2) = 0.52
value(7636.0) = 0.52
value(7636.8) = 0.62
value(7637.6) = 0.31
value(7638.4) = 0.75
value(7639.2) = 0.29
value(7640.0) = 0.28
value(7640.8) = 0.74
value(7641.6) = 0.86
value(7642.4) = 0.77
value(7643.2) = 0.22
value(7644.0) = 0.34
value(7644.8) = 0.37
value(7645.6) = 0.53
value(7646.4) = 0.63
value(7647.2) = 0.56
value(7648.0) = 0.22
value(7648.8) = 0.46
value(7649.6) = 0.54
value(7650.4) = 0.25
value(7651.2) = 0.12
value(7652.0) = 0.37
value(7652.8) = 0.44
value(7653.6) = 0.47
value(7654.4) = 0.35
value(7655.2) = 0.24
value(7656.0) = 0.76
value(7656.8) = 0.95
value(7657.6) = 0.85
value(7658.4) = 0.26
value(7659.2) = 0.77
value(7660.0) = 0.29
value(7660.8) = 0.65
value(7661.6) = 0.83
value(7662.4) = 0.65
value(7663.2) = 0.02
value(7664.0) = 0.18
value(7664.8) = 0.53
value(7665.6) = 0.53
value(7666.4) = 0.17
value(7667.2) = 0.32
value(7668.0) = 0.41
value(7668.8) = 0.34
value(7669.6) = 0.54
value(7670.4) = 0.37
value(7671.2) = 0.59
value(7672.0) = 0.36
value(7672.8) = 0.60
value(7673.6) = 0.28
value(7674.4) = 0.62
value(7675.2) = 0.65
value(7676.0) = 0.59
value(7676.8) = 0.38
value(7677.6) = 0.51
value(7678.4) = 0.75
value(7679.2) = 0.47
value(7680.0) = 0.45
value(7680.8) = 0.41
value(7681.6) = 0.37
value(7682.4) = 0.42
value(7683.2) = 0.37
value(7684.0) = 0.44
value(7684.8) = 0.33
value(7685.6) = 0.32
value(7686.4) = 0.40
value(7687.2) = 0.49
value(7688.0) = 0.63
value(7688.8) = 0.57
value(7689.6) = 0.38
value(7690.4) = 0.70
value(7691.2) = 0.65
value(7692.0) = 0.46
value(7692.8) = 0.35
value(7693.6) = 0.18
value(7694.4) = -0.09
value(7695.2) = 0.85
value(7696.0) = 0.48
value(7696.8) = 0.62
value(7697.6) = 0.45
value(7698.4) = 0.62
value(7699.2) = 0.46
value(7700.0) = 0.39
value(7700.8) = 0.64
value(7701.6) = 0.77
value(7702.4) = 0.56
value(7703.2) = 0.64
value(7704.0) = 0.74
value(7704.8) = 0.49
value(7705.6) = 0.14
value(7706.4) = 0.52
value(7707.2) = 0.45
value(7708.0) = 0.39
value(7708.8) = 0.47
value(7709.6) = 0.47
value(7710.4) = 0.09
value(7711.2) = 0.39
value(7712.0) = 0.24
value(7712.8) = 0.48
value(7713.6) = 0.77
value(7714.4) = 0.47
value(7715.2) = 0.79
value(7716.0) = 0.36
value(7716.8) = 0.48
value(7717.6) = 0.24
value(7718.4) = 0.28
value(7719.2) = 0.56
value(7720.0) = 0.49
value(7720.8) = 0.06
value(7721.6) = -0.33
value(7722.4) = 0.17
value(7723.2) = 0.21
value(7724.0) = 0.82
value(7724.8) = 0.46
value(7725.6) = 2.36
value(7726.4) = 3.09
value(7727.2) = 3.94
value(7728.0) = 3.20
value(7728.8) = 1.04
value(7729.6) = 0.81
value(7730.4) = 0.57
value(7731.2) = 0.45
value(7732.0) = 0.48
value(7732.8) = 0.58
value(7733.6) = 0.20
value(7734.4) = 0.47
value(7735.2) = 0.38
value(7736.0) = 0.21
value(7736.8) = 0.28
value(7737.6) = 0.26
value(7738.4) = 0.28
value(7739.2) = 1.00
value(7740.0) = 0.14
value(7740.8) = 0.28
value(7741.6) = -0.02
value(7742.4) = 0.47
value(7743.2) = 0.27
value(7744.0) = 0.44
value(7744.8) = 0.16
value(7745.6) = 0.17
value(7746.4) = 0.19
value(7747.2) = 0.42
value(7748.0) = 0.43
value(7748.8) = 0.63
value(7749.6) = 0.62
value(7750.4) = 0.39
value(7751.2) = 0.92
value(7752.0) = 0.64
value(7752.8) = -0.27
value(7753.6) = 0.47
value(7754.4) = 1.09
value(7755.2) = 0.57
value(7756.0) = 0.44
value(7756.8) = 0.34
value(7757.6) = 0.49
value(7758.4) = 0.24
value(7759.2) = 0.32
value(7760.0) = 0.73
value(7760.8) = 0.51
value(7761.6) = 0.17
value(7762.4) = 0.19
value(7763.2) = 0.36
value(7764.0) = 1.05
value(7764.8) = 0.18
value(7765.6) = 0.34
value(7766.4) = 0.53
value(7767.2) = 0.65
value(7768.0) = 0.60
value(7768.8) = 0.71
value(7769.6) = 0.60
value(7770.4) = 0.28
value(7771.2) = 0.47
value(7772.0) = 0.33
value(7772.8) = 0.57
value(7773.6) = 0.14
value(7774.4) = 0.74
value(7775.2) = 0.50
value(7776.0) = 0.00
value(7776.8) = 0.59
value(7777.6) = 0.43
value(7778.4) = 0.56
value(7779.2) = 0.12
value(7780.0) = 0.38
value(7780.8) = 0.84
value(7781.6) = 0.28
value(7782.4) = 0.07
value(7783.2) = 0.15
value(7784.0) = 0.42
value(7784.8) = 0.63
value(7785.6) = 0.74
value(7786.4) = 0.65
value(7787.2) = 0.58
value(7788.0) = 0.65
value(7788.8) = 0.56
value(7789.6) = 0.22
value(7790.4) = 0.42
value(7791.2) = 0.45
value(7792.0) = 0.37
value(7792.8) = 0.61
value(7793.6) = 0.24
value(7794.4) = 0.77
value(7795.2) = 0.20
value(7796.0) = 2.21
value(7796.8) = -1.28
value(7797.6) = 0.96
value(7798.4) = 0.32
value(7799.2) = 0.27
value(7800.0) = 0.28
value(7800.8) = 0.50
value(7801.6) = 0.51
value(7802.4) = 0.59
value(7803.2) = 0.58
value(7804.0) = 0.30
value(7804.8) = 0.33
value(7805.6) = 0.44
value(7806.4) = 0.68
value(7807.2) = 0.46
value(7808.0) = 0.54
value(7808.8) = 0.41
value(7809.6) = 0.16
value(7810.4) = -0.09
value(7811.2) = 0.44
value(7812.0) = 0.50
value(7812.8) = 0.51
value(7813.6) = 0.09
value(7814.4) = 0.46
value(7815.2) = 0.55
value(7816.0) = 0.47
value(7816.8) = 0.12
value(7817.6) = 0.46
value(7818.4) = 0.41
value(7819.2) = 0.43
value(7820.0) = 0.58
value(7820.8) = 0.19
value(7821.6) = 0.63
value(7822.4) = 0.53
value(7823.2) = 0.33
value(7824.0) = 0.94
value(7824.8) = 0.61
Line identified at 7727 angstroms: Hbeta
